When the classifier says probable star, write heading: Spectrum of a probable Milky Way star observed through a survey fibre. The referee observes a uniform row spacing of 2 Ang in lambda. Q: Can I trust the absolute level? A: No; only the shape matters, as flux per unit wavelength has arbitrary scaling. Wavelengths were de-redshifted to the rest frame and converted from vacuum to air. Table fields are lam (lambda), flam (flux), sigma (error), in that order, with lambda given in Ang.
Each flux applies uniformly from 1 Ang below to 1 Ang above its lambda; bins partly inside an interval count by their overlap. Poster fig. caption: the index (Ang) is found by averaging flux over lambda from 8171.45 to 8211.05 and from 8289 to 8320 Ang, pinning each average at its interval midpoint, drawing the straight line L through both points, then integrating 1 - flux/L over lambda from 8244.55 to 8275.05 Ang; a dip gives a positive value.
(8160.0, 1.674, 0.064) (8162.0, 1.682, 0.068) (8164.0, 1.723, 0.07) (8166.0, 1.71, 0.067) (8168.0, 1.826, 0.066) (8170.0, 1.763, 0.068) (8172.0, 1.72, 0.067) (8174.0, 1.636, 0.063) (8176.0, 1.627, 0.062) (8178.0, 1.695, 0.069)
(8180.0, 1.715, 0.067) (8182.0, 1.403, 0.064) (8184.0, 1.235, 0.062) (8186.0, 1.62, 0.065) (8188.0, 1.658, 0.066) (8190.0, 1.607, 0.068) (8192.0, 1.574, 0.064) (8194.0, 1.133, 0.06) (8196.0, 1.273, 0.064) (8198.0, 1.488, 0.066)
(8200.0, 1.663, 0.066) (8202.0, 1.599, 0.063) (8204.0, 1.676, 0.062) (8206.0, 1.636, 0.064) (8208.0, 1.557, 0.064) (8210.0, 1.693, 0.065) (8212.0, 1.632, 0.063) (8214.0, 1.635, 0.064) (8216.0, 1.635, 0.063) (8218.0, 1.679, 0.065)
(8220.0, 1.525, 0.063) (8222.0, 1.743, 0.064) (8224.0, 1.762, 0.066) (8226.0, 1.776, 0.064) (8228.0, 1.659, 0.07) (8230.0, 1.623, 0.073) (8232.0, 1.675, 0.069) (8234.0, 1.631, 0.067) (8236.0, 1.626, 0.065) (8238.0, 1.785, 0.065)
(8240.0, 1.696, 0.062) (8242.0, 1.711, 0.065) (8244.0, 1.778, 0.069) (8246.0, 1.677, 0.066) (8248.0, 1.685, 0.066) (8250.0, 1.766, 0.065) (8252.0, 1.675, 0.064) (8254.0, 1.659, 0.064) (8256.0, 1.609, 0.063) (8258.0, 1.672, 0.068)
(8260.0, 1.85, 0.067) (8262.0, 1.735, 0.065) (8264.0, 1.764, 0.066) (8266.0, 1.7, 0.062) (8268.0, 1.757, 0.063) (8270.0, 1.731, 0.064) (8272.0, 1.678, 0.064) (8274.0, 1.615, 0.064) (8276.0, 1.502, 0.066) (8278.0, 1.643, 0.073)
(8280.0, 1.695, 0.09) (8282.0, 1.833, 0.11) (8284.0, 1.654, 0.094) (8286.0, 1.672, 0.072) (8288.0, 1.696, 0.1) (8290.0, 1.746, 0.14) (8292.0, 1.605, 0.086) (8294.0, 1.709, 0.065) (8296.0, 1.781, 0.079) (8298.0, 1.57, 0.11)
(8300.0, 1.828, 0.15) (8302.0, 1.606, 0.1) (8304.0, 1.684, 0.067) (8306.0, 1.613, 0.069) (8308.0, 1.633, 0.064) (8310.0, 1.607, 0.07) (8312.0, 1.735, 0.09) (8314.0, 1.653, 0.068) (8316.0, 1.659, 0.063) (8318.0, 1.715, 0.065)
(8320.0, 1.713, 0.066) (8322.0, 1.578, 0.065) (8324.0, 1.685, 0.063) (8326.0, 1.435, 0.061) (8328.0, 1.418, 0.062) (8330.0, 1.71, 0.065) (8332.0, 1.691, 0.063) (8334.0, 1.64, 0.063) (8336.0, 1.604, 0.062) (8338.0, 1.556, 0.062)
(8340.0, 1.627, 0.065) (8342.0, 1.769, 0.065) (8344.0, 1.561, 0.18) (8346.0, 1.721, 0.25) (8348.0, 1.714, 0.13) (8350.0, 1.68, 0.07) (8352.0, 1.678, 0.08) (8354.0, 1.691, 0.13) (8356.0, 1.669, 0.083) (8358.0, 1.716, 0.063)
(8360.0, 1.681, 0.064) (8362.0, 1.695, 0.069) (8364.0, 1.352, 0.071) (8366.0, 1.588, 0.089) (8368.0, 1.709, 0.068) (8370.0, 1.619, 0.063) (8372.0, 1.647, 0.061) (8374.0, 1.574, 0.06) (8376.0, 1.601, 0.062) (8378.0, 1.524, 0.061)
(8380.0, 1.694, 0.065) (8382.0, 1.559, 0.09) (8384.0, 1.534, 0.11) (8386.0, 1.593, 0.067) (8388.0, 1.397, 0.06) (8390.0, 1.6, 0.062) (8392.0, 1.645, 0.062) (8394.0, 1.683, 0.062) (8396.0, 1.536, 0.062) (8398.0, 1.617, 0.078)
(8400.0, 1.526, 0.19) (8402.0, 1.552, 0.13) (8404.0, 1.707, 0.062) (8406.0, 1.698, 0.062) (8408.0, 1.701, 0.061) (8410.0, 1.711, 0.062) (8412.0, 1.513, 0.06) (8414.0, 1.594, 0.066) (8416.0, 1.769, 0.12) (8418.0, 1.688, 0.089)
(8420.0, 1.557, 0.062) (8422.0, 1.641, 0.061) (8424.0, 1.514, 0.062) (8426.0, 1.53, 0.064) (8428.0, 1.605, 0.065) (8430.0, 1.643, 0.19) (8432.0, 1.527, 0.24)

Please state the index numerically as -1.4 Ang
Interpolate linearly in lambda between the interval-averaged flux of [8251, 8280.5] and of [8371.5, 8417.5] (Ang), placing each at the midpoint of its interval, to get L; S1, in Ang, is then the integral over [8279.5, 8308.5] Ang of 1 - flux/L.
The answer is -0.36 Ang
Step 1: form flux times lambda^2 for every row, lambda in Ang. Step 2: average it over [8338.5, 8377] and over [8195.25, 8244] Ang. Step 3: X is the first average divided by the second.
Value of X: 1.0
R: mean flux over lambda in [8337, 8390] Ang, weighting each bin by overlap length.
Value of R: 1.62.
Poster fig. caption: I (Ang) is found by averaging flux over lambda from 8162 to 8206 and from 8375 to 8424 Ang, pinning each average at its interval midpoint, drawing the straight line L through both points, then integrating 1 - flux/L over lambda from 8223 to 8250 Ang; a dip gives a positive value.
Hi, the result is -1.8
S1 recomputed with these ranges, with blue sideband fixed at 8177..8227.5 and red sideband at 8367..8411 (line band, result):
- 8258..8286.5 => -1.9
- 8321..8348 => -0.3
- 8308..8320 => -0.6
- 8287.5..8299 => -0.6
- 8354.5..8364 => -0.3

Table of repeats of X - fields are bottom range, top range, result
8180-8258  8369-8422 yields 1.04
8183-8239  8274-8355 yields 1.06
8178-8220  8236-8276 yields 1.11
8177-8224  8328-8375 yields 1.08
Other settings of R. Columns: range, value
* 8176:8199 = 1.5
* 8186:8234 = 1.61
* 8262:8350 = 1.66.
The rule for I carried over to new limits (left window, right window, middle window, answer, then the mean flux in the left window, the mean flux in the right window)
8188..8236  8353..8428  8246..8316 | -3.45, 1.6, 1.61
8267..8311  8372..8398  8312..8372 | -0.62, 1.68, 1.58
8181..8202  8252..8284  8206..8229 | -1.70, 1.47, 1.69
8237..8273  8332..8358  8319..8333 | 0.59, 1.72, 1.66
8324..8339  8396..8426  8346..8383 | -0.80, 1.59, 1.62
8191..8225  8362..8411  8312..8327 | -0.44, 1.58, 1.6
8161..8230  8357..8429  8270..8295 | -0.94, 1.62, 1.61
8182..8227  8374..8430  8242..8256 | -1.03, 1.58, 1.6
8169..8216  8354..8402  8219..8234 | -0.91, 1.58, 1.6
